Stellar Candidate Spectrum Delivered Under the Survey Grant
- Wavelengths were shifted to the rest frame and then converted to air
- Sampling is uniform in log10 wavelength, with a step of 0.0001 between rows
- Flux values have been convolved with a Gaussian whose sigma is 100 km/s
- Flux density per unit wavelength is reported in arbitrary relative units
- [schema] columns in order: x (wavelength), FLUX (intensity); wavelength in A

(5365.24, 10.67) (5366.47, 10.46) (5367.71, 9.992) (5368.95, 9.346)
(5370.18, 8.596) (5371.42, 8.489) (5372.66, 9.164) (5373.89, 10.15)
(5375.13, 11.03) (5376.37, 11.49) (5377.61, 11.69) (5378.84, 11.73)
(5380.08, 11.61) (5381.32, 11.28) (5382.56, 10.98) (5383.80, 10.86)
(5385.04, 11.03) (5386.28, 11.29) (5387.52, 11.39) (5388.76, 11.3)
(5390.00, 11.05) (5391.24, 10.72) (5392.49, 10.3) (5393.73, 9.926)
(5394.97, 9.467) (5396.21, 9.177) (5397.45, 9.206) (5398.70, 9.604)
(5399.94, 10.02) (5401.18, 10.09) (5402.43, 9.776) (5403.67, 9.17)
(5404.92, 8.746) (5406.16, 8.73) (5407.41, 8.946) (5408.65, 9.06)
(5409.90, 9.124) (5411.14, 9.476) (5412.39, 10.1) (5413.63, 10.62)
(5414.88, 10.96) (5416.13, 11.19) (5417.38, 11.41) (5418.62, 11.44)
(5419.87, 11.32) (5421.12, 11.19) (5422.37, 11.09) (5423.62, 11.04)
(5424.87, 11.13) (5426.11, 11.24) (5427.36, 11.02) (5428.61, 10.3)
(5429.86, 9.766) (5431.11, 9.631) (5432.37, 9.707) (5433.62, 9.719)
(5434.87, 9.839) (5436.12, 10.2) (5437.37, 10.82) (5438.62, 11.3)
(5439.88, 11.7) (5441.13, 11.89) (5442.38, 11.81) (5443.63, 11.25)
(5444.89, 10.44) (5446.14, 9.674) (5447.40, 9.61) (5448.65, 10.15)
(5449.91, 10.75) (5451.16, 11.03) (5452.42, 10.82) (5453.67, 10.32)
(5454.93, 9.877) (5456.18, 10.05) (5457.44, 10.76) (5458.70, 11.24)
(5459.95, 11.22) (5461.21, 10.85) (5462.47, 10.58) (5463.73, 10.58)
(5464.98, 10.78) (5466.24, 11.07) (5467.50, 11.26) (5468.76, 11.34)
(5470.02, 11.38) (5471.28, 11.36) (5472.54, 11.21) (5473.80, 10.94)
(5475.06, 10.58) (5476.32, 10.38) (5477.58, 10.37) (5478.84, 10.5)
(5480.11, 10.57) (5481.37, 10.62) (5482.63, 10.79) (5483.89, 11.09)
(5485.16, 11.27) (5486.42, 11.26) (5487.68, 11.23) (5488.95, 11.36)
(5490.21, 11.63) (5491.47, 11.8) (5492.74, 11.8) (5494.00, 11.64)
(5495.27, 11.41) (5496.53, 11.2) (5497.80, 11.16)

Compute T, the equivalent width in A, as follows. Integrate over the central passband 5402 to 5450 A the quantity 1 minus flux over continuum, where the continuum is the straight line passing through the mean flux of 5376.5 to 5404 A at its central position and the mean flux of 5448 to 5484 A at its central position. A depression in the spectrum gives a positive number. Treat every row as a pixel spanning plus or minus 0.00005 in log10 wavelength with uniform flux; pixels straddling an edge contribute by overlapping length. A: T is 1.2 A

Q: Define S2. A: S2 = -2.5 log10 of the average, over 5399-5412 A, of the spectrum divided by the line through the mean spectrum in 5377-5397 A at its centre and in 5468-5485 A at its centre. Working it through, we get 0.16 mag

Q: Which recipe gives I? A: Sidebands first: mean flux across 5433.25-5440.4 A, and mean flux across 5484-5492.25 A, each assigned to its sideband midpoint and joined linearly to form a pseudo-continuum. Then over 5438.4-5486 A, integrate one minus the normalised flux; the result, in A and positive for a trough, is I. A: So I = 0.8 A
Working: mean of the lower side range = 10.6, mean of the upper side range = 11.4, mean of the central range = 10.8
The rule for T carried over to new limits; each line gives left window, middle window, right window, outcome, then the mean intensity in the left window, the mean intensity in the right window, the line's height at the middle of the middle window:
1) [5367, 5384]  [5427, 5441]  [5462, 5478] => 0.4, 10.4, 10.9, 10.7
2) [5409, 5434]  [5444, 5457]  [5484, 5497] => 0.8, 10.6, 11.4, 10.9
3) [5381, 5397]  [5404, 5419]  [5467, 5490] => 1.1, 10.6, 11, 10.7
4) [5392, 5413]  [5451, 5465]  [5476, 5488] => -0.3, 9.46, 10.8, 10.4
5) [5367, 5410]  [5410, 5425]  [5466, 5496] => -0.6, 10.1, 11.1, 10.4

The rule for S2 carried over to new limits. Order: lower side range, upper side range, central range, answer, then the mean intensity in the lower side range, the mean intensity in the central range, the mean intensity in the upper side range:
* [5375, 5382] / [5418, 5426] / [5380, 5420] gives 0.11 mag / 11.5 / 10.3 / 11.2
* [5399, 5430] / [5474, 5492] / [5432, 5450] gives -0.01 mag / 10.3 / 10.6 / 11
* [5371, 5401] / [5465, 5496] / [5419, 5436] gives 0.03 mag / 10.5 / 10.5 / 11.1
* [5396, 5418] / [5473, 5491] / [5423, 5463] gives -0.03 mag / 9.76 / 10.6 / 10.9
